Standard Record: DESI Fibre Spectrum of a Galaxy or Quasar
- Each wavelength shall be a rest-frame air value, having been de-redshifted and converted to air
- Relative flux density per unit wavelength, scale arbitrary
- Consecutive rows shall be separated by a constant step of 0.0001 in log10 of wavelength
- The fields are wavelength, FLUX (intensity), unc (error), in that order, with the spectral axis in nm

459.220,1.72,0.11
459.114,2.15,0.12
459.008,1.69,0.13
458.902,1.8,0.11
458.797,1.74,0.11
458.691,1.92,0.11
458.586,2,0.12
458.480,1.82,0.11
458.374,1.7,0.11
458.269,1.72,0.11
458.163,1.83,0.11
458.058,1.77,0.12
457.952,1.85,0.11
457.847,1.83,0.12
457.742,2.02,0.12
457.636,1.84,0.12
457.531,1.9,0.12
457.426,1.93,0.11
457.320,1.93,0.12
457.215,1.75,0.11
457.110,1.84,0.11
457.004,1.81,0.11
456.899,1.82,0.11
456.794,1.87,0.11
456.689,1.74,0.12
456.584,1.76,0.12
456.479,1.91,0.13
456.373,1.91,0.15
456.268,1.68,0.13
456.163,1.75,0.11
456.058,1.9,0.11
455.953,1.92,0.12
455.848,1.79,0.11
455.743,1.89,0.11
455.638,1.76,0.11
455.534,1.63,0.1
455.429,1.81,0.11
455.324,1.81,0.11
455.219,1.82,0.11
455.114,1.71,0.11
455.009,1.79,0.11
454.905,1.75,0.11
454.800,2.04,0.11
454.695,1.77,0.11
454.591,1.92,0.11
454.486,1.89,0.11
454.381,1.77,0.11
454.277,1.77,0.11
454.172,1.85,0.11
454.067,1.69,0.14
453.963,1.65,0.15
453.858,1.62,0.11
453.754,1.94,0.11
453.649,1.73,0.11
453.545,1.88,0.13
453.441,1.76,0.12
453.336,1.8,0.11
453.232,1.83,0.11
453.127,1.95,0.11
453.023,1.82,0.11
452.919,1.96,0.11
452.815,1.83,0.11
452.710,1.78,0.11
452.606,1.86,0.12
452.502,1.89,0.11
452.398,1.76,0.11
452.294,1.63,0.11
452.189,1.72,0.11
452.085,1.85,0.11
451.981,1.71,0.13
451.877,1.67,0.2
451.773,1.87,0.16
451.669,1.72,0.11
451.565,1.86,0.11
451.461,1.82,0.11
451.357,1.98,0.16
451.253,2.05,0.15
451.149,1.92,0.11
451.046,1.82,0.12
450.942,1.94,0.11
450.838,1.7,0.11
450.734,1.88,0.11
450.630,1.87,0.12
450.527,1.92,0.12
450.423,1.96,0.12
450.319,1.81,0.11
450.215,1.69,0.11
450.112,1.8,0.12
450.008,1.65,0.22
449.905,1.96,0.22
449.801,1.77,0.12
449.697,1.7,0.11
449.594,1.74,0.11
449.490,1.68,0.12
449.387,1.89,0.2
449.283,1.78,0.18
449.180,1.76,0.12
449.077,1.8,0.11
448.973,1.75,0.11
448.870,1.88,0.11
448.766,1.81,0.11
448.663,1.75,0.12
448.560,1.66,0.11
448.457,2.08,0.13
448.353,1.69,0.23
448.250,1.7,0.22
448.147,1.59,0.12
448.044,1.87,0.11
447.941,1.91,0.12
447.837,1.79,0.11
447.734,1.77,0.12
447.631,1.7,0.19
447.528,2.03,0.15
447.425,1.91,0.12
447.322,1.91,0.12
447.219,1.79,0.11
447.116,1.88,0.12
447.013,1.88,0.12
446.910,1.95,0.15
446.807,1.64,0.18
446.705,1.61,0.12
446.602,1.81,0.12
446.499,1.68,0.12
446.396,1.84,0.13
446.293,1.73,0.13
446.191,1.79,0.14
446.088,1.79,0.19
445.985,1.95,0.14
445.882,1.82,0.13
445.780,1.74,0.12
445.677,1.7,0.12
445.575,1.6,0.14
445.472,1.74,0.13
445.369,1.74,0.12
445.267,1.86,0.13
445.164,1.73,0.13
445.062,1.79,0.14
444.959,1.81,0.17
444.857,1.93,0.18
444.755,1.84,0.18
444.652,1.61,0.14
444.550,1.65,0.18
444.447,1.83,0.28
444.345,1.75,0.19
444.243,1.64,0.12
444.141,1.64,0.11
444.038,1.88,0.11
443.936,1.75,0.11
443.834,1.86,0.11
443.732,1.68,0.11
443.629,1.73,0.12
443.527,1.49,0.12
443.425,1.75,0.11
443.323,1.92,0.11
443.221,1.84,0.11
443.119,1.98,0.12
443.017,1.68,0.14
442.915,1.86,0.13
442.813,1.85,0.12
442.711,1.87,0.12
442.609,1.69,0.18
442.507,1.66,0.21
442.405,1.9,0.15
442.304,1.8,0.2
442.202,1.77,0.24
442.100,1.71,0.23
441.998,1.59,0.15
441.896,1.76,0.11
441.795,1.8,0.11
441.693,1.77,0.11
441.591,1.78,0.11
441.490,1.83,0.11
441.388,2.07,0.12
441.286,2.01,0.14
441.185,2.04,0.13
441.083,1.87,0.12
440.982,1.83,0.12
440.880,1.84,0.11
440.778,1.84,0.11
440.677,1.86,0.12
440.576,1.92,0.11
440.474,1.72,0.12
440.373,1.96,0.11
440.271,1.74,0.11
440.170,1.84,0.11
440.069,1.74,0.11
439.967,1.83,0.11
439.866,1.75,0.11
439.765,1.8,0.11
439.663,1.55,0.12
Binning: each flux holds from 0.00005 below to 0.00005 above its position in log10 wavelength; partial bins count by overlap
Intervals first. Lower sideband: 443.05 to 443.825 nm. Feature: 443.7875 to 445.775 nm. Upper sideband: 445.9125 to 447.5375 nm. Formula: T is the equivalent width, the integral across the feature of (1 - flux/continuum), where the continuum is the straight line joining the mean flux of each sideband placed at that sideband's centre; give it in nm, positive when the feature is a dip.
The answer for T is 0.04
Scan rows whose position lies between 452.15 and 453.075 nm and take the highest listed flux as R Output 1.96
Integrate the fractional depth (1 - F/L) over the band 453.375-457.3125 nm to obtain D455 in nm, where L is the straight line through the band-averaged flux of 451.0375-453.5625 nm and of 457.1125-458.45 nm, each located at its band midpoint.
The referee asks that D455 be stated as 0.07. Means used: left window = 1.83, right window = 1.84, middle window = 1.8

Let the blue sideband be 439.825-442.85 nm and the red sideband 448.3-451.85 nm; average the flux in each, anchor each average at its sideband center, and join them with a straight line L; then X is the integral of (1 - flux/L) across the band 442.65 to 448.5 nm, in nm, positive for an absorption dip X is 0.11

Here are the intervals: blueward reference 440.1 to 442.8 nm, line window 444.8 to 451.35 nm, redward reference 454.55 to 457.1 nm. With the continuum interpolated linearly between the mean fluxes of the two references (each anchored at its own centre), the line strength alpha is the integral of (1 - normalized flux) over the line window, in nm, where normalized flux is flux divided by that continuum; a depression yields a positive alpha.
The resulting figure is 0.053 nm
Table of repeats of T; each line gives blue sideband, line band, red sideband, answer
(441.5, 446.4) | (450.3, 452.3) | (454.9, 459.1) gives -0.046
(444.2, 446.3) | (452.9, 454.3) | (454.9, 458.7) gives 0.006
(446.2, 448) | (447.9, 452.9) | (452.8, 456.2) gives 0.015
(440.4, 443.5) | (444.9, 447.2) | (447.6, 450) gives 0.029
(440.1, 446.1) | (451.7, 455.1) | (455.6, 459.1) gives 0.037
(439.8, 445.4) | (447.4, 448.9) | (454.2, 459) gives 0.002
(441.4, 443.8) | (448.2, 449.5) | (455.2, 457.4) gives 0.002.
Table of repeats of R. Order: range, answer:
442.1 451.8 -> 2.08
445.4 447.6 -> 2.03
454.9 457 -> 1.92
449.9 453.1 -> 2.05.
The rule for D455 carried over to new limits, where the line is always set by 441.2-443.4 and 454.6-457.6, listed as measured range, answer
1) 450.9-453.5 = -0.01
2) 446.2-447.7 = 0.01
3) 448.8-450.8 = 0.02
